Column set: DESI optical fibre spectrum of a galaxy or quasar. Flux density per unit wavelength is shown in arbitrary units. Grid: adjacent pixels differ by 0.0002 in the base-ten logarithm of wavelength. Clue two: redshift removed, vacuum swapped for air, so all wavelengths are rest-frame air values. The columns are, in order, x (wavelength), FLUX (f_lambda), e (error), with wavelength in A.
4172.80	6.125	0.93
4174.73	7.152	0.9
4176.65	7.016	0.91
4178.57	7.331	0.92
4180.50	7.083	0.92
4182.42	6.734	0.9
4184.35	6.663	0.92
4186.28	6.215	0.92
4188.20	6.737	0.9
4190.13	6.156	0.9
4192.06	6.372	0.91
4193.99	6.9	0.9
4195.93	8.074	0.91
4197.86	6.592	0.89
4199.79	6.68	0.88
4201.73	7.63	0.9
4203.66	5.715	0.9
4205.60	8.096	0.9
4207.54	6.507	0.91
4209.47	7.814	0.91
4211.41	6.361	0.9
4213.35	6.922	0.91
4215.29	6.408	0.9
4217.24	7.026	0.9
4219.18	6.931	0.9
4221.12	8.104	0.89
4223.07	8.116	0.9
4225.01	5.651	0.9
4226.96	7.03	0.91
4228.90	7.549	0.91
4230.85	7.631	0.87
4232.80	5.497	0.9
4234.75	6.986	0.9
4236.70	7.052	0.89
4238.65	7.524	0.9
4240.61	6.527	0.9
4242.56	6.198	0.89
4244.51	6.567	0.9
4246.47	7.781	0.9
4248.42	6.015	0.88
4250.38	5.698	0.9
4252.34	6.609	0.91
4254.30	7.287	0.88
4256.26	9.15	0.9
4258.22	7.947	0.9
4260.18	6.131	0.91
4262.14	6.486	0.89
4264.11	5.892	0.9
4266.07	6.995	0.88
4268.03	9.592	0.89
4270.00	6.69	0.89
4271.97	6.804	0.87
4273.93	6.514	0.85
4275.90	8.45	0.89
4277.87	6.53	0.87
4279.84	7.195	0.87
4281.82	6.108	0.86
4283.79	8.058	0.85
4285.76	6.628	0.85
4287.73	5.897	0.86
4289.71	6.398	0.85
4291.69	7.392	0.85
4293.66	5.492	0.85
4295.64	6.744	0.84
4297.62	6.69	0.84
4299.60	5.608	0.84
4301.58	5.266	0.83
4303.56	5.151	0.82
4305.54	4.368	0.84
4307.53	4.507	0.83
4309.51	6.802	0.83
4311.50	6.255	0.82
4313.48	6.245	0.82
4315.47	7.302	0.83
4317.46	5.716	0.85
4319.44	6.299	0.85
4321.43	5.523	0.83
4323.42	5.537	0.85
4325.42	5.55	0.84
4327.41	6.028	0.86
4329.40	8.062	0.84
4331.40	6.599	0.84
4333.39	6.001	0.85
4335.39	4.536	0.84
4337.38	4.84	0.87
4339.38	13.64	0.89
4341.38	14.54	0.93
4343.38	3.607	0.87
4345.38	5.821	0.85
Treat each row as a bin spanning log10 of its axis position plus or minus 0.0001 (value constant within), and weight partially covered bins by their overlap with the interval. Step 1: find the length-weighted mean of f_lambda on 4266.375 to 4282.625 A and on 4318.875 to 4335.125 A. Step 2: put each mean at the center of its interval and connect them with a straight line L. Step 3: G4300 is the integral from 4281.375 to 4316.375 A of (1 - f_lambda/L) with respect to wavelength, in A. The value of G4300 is 2.92 A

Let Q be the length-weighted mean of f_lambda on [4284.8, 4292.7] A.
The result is 6.58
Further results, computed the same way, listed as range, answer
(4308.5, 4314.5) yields 6.43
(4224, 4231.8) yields 6.98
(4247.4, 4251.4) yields 5.89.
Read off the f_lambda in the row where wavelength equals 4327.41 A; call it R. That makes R 6.028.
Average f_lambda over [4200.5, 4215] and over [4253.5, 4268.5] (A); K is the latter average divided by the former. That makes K 1.06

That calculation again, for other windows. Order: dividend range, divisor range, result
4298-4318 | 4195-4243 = 0.82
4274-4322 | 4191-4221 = 0.90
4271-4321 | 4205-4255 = 0.92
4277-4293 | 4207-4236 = 0.97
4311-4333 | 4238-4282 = 0.90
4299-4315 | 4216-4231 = 0.77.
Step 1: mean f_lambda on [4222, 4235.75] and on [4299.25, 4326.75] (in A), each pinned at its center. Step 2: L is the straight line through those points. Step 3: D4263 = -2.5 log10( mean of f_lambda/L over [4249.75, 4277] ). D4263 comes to -0.12 mag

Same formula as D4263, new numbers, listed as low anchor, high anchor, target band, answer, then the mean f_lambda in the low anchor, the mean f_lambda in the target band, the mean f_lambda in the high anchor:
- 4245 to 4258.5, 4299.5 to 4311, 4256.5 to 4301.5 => -0.106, 7.15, 6.84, 5.3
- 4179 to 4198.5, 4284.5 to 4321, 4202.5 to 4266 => -0.070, 6.77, 6.92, 6.05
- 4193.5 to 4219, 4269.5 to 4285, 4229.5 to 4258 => 0.013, 6.98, 6.93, 7.05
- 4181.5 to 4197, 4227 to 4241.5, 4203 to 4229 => -0.022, 6.73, 7.01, 6.97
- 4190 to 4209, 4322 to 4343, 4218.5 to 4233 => -0.021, 6.93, 7.15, 7.38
